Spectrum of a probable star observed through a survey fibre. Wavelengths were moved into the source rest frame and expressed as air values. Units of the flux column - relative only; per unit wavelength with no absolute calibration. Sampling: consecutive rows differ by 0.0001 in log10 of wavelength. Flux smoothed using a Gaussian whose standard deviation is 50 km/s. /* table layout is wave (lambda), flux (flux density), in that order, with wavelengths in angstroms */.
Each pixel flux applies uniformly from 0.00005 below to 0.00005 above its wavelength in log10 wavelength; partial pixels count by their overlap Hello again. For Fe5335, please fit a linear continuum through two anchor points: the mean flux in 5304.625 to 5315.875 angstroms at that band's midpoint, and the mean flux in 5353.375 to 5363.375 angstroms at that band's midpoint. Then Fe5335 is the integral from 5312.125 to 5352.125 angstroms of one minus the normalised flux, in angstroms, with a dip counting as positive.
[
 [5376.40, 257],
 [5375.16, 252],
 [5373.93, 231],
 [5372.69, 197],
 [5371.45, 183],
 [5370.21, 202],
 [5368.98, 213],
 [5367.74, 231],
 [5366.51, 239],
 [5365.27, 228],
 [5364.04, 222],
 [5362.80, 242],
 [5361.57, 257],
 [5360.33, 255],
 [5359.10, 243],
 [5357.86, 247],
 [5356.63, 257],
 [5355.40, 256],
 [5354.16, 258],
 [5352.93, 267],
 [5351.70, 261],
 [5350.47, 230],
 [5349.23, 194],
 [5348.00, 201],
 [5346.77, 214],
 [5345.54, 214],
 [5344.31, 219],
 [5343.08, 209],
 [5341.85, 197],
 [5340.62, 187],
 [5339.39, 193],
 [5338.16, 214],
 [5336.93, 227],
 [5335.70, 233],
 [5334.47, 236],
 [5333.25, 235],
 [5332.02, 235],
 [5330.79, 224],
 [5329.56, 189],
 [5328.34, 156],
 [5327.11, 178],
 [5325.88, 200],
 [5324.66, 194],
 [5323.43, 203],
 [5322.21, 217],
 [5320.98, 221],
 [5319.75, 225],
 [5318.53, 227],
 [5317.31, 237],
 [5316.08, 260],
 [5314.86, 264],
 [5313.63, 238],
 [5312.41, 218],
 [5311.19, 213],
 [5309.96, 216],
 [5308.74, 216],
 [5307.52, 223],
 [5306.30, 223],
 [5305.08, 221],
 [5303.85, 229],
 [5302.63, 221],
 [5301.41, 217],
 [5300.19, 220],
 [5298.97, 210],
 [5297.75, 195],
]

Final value 3.7 angstroms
